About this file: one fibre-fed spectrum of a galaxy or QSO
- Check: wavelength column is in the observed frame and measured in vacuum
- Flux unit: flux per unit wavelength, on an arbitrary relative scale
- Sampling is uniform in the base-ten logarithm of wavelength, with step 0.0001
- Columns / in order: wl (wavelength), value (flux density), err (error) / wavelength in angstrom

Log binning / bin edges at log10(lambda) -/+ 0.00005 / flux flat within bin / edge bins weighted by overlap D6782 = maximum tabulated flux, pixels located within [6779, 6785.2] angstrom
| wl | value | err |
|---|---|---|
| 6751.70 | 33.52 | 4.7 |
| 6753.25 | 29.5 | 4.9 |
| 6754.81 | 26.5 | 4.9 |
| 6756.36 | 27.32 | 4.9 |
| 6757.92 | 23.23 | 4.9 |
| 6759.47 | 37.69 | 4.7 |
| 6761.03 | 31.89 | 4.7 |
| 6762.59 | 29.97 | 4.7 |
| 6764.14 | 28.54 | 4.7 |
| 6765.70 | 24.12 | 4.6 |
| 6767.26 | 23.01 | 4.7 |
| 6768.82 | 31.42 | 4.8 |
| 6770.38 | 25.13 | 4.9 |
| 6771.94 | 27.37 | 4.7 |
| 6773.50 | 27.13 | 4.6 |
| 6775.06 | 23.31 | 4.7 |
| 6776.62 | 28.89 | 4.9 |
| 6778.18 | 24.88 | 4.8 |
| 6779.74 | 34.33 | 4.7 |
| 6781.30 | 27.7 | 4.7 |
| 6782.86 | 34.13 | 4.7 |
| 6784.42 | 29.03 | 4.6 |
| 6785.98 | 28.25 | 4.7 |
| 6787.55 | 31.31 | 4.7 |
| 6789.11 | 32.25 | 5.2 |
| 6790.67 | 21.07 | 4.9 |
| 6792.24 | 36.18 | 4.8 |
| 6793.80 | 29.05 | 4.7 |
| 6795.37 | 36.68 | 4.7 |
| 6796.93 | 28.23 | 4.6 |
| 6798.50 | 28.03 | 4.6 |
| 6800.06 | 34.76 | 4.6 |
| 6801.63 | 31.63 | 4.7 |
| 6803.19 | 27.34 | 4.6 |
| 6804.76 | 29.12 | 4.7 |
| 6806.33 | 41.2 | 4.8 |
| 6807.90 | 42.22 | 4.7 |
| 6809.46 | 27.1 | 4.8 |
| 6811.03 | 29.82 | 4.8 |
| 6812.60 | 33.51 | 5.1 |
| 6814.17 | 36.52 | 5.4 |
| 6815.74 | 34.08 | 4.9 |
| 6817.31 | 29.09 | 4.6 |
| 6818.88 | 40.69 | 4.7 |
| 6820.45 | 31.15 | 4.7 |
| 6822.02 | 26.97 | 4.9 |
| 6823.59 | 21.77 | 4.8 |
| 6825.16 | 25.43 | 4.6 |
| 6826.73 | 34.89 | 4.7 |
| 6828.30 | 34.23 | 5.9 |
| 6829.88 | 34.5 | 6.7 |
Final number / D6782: 34.33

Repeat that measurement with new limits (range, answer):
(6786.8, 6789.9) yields 32.25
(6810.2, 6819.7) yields 40.69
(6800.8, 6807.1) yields 41.2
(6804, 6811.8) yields 42.22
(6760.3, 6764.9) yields 31.89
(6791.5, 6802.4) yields 36.68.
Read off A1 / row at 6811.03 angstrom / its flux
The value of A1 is 29.82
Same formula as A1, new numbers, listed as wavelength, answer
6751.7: 33.52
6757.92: 23.23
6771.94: 27.37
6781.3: 27.7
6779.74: 34.33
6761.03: 31.89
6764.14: 28.54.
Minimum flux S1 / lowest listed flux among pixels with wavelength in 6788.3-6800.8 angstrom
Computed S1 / 21.07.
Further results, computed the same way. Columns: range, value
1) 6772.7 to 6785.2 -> 23.31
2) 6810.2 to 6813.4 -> 29.82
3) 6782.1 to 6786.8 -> 28.25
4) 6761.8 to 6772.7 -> 23.01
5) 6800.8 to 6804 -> 27.34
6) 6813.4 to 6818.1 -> 29.09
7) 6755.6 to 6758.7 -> 23.23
